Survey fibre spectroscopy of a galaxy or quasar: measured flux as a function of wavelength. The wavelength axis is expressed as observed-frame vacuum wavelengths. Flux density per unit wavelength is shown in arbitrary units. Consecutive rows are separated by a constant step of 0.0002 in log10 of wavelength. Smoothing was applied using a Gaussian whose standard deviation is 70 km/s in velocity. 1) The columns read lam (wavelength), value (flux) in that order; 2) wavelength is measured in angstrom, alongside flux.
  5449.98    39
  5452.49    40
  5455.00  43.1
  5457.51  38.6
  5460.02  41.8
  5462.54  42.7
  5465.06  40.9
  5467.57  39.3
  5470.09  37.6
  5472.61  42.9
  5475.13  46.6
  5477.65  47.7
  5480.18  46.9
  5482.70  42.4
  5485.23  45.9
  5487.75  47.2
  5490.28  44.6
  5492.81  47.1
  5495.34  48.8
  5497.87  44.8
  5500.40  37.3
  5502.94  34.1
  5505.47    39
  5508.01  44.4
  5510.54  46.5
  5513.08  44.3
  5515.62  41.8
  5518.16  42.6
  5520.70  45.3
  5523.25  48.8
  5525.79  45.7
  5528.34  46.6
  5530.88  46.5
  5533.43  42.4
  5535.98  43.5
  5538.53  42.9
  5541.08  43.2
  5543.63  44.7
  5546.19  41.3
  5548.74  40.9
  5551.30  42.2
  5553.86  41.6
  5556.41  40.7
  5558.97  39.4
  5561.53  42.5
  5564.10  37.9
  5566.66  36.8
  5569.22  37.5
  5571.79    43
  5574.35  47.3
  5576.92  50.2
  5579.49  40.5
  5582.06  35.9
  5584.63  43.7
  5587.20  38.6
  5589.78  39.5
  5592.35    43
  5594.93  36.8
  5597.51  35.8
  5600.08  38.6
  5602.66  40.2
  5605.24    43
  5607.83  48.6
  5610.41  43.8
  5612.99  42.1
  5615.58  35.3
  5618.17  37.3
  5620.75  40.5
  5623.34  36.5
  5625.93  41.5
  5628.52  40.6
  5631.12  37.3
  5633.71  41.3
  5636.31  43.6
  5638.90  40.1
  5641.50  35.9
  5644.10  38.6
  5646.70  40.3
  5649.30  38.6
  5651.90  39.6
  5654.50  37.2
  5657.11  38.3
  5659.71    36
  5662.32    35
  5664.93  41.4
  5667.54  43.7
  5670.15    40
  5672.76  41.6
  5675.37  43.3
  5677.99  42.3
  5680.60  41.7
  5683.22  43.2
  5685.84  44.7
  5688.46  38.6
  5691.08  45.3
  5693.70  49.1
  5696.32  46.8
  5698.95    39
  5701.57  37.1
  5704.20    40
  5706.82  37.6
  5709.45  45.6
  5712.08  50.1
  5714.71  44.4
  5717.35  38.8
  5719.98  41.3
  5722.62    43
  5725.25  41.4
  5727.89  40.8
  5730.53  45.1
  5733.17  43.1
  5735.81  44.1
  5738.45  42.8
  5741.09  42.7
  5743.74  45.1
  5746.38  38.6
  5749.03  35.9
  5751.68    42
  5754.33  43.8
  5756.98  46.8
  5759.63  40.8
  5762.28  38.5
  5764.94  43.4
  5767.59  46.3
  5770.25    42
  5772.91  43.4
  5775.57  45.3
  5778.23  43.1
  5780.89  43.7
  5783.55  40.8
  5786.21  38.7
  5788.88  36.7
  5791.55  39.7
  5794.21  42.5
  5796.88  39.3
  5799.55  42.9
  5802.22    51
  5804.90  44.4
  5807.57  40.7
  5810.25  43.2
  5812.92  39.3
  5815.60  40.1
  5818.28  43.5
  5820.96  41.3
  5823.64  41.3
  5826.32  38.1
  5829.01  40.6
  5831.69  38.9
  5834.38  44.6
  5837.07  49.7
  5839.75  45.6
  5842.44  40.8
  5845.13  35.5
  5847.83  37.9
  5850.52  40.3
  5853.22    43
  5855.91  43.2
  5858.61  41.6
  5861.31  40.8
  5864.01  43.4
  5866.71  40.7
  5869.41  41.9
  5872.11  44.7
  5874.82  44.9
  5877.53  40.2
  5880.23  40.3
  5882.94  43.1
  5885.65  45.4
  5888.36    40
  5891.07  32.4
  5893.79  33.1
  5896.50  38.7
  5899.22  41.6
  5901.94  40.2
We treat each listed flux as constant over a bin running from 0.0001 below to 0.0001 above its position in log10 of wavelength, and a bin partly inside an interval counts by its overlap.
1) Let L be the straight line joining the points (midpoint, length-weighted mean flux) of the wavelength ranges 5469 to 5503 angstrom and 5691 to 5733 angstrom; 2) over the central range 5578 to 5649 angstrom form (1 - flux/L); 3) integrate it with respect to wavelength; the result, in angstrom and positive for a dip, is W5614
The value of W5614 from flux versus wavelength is 5.62 angstrom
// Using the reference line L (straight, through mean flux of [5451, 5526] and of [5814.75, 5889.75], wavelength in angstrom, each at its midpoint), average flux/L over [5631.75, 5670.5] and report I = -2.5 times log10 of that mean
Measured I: 0.089 mag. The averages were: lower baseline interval 43.3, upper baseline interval 41.8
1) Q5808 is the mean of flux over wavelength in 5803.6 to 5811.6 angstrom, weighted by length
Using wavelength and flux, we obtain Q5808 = 42.8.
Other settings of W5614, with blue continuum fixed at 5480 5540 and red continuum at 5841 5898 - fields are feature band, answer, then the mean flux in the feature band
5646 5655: 0.79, 39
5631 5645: 1.04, 39.7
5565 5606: 2.61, 40.6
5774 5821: -0.87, 42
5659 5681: 0.98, 40.6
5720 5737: -0.34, 42.8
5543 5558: 0.68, 41.7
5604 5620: 0.54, 41.6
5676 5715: -0.67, 43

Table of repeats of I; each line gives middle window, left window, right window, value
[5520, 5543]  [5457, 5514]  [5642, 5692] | -0.06 mag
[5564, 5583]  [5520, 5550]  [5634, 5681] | 0.04 mag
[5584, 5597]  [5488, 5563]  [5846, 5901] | 0.08 mag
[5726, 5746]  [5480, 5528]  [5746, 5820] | -0.02 mag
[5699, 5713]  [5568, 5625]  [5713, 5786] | 0.01 mag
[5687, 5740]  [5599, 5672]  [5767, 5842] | -0.04 mag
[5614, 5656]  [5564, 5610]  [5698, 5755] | 0.06 mag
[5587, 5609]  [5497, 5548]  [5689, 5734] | 0.07 mag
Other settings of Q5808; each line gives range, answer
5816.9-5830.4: 41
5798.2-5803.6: 46.9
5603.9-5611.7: 45.1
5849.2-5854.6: 41.7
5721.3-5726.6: 42.2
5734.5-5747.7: 42.7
